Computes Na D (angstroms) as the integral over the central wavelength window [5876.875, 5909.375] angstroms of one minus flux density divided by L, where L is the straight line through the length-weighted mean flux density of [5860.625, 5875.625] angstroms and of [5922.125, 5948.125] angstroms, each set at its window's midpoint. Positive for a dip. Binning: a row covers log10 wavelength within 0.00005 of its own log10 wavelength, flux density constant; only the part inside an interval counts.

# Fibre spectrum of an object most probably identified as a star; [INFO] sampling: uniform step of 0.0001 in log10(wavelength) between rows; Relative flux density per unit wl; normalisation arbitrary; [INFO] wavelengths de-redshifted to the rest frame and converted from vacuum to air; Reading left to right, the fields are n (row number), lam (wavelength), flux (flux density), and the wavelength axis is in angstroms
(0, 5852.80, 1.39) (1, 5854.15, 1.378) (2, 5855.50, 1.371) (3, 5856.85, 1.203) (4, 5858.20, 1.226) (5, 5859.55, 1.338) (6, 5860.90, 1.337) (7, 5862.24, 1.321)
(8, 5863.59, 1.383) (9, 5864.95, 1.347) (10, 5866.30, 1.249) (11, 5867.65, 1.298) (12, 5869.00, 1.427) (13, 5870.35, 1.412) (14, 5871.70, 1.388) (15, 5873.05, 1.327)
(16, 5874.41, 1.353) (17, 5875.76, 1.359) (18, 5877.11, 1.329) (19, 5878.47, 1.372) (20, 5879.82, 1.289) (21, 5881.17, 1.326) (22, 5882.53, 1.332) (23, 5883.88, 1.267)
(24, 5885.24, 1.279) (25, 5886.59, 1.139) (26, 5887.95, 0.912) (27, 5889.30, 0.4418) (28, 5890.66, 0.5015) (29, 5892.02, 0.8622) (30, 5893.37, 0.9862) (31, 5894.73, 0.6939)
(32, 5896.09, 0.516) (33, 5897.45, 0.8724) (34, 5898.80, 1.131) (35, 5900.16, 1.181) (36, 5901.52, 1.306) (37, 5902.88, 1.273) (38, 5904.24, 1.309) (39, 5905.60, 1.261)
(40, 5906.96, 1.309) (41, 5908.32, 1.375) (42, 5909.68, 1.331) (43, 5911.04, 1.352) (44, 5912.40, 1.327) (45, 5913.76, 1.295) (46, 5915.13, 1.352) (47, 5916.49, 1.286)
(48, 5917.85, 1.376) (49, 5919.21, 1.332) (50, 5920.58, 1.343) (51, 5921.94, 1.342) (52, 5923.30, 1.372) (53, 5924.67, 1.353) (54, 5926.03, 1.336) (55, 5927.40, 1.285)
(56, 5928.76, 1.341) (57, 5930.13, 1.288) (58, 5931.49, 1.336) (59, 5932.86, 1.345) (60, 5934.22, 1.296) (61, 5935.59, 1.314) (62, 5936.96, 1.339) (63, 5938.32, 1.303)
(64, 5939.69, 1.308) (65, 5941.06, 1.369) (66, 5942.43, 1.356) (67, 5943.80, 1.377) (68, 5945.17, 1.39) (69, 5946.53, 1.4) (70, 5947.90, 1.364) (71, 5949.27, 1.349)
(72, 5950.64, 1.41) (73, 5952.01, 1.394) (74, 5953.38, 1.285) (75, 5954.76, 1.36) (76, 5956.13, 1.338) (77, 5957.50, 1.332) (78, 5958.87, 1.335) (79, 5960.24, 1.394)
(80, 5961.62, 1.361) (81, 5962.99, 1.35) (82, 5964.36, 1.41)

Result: 6.1 angstroms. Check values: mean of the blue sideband 1.35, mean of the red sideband 1.34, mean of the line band 1.09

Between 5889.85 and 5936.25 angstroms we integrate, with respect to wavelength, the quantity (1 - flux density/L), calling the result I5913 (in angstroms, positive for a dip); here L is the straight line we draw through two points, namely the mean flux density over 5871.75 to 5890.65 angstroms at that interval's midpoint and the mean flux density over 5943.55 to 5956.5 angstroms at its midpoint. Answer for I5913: 2.42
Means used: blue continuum 1.19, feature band 1.21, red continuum 1.37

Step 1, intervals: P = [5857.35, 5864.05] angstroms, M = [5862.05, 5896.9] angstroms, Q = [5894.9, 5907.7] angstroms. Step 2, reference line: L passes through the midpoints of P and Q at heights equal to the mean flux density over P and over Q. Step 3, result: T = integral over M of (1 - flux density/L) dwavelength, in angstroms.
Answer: 2.2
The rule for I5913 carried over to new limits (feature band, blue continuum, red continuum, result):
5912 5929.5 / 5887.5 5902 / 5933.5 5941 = -3.1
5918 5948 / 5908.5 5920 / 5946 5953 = 0.4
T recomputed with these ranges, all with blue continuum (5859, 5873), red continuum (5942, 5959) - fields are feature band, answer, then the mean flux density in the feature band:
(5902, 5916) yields 0.39 angstroms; 1.32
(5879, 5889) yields 1.18 angstroms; 1.19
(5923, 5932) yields 0.20 angstroms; 1.33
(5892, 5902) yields 3.05 angstroms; 0.942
